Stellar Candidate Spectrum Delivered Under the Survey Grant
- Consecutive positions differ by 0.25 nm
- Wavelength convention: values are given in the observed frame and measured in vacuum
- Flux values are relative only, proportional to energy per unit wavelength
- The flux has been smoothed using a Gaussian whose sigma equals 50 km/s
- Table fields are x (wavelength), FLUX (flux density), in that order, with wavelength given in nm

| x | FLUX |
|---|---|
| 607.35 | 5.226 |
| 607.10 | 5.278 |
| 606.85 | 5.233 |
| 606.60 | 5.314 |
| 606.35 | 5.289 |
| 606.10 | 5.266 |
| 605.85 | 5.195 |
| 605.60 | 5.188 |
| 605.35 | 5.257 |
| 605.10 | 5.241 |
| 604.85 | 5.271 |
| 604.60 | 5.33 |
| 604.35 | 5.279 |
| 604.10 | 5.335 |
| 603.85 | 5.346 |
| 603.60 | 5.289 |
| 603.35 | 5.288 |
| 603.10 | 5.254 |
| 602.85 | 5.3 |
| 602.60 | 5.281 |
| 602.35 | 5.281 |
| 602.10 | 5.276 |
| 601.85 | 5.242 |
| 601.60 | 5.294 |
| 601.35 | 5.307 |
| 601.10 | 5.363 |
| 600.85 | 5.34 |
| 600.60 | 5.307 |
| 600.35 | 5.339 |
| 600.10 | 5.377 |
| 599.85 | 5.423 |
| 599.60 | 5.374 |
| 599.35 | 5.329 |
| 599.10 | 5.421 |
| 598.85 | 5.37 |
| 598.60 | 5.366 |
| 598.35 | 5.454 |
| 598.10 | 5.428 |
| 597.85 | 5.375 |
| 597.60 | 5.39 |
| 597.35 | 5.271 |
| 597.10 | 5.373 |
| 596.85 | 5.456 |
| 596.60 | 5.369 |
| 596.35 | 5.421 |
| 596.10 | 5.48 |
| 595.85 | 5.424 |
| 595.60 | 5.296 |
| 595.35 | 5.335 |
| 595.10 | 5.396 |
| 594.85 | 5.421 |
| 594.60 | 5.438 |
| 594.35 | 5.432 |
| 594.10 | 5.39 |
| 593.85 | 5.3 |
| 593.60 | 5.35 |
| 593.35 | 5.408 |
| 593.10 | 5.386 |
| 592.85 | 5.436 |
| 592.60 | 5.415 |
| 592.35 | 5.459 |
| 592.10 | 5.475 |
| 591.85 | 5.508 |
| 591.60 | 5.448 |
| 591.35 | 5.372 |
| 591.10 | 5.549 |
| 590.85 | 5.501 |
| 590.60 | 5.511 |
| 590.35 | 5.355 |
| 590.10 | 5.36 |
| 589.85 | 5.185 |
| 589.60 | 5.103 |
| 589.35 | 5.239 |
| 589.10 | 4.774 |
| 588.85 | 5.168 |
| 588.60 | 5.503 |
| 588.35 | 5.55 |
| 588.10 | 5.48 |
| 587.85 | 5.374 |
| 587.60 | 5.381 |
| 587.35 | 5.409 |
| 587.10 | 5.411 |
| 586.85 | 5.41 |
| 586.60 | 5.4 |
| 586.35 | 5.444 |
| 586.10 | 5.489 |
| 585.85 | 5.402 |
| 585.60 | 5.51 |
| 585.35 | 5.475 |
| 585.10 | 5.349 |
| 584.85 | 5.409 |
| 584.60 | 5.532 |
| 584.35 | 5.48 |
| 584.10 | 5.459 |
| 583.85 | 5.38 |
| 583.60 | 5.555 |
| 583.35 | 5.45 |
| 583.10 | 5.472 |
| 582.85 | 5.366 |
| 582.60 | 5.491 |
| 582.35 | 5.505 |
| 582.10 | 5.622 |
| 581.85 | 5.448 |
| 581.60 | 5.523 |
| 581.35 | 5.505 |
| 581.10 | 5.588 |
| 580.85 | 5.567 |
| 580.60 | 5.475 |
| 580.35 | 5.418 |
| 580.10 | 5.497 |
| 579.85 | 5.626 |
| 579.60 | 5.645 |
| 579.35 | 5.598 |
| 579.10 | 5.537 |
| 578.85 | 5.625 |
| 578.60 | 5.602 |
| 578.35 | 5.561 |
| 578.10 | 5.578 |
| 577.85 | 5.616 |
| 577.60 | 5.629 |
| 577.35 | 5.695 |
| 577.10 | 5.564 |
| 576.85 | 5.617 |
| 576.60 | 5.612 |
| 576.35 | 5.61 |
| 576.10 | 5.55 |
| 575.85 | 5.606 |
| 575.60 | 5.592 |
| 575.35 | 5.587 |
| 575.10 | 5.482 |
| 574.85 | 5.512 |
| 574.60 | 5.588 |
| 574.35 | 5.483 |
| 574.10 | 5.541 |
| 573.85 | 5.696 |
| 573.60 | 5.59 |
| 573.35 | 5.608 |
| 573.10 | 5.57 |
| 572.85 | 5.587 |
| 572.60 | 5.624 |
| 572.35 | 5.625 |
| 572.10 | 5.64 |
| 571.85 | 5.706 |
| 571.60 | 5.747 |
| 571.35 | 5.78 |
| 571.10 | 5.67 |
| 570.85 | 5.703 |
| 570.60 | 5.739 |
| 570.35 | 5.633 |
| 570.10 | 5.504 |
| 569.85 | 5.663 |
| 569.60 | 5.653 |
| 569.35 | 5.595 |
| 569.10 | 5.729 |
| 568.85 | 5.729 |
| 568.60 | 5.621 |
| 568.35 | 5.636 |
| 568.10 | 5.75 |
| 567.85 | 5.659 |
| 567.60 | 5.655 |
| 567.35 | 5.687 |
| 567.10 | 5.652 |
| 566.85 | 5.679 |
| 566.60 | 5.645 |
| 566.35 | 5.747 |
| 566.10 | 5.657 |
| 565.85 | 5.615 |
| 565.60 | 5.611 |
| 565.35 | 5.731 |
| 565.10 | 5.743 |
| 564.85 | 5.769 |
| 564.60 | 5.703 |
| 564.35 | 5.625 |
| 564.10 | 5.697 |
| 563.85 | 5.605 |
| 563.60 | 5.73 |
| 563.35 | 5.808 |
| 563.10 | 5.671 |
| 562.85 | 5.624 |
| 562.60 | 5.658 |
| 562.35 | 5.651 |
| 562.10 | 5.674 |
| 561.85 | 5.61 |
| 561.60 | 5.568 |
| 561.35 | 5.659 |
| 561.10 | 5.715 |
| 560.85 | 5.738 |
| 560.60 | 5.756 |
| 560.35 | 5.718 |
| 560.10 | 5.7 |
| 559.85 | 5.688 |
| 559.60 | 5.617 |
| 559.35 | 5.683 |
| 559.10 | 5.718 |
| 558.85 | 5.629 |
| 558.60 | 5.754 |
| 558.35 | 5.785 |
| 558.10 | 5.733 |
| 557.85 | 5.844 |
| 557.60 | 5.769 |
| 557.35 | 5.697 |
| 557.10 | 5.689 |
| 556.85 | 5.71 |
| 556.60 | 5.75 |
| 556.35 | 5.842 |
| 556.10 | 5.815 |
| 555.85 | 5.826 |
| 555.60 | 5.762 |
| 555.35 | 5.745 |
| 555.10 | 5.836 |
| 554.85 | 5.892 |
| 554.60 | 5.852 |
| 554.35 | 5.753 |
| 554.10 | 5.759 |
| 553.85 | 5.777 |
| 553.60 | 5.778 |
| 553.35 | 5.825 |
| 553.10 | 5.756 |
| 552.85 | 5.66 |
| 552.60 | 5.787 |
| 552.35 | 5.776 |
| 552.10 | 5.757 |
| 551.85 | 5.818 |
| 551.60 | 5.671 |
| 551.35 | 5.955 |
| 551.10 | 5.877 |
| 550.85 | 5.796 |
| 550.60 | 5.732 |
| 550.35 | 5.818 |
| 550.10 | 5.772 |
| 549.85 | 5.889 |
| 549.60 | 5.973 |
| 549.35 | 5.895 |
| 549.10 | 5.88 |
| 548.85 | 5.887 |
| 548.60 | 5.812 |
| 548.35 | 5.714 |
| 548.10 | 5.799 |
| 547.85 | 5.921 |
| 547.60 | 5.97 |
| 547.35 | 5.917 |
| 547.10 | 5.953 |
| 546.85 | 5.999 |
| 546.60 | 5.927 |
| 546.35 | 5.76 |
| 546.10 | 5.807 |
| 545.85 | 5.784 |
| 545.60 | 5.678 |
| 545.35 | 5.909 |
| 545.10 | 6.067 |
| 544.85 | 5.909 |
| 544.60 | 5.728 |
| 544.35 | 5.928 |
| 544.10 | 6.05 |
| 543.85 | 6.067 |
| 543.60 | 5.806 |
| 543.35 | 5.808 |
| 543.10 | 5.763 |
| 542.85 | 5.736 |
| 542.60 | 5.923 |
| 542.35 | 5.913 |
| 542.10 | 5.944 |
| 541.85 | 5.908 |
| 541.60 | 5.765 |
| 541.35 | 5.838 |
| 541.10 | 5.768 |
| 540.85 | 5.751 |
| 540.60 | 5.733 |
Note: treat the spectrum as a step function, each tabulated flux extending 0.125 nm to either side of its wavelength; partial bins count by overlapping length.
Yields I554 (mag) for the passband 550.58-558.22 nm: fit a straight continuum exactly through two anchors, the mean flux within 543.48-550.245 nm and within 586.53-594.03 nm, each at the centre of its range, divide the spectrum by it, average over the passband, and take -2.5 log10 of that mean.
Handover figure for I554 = 0.00 mag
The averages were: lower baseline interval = 5.88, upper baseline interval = 5.37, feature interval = 5.78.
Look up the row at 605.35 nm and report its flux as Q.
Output 5.257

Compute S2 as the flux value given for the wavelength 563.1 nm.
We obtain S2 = 5.671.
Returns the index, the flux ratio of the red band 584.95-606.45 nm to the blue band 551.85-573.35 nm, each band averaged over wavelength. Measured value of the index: 0.94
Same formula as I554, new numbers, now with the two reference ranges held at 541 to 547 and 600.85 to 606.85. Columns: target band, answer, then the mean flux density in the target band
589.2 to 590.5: 0.04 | 5.24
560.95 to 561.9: 0.01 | 5.64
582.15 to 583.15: 0.00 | 5.47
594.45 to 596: 0.00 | 5.39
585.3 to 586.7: 0.00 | 5.45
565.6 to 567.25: 0.00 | 5.66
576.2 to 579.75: -0.01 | 5.61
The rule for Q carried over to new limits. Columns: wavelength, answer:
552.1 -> 5.757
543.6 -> 5.806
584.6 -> 5.532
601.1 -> 5.363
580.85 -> 5.567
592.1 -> 5.475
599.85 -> 5.423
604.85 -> 5.271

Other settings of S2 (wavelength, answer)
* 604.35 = 5.279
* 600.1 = 5.377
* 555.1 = 5.836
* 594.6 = 5.438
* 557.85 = 5.844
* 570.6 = 5.739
